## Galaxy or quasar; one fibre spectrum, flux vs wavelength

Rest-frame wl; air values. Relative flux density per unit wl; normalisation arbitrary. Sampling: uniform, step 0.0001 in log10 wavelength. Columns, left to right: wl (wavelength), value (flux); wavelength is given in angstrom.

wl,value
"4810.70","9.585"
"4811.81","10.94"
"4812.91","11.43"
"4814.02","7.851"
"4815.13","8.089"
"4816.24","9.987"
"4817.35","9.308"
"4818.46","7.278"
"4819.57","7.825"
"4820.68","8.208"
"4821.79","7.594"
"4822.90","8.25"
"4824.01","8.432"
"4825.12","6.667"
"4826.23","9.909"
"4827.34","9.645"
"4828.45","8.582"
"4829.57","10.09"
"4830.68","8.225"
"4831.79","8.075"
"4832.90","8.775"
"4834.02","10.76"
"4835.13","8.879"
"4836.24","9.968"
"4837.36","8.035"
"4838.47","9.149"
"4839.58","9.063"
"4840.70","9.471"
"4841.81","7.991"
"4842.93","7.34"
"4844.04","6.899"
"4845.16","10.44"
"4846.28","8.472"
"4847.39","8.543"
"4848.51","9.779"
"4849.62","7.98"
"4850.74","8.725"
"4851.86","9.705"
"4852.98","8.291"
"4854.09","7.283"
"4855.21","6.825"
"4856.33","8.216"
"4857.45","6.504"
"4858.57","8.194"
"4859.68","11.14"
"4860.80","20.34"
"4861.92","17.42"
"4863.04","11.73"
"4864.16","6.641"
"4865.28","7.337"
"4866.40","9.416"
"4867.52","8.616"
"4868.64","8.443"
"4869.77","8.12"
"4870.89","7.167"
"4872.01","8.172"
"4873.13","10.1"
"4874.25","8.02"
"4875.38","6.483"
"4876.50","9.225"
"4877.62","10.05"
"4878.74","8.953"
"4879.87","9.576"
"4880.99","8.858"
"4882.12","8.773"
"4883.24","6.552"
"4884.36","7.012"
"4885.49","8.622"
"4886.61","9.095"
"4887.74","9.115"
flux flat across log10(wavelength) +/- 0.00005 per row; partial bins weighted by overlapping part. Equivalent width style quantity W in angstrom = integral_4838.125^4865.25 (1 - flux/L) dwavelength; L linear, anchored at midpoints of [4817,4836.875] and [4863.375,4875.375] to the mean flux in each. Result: -3.25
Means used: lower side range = 8.68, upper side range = 8.18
